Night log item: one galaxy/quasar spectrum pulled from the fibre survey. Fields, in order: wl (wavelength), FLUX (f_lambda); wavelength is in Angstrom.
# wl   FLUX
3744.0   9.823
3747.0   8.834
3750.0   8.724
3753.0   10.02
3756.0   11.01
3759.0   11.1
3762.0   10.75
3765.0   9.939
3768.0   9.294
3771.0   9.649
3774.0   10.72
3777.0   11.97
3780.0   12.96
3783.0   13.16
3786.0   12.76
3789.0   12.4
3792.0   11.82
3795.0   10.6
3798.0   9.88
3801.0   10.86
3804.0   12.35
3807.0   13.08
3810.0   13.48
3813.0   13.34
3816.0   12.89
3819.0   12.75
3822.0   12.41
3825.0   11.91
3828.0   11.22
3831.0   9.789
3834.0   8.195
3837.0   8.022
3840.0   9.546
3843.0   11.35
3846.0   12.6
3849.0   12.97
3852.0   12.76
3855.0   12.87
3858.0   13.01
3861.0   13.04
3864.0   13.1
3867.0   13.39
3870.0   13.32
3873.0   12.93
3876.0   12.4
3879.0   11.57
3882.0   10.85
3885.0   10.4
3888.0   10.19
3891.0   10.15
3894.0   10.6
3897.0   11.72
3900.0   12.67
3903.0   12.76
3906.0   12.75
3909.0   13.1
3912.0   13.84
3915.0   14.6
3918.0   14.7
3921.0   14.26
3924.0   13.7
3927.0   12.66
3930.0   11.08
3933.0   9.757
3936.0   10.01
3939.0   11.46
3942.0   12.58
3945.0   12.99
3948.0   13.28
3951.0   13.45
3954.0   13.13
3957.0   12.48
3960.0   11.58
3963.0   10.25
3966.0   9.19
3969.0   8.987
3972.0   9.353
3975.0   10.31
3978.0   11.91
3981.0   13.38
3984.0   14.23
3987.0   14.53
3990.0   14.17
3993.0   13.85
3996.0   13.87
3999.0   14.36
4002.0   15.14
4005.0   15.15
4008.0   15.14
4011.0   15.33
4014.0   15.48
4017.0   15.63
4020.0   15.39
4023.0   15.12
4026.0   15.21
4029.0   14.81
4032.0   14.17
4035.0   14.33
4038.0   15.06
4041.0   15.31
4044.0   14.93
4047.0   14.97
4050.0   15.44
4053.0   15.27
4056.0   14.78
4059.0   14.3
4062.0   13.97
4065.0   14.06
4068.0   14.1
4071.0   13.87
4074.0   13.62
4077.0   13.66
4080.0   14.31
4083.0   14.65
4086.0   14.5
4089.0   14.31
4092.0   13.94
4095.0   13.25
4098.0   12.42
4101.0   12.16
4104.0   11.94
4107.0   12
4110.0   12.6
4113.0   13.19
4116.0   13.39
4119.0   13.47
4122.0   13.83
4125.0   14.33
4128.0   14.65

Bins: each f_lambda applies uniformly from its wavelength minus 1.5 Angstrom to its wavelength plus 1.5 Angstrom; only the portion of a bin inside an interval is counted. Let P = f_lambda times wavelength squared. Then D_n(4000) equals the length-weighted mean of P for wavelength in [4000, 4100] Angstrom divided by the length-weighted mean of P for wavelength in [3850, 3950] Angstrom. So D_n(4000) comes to 1.27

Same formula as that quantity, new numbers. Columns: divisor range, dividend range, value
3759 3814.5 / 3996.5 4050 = 1.46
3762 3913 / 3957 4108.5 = 1.29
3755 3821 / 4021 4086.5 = 1.43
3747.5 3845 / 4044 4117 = 1.43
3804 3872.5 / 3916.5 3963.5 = 1.08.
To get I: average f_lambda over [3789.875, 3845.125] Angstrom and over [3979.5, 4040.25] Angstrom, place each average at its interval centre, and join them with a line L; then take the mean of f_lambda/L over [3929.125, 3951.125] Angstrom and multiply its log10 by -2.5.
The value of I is 0.15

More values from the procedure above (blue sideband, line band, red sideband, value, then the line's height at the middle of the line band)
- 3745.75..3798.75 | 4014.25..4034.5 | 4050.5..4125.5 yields -0.148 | 13.1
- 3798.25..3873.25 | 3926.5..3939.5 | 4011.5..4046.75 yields 0.241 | 13.5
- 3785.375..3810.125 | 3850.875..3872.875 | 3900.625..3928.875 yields -0.027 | 12.7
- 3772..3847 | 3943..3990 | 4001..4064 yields 0.164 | 14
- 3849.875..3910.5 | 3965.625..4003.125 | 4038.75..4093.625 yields 0.070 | 13.5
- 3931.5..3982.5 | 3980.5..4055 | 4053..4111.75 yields -0.186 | 12.5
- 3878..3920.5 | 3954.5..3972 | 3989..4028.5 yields 0.289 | 13.8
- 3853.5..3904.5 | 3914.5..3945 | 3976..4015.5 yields 0.049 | 13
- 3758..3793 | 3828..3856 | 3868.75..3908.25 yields 0.068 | 11.6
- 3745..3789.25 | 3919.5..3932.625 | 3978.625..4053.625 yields 0.057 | 13.3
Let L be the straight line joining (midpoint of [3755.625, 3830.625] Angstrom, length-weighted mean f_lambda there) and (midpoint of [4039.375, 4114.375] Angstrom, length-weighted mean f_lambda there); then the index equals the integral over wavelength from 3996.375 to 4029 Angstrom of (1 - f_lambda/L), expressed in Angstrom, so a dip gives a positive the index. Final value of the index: -4.2 Angstrom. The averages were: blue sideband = 11.7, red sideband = 13.9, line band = 15.1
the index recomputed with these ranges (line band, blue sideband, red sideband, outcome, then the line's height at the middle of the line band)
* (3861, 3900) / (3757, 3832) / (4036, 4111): 1.8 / 12.4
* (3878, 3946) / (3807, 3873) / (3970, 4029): 4.5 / 13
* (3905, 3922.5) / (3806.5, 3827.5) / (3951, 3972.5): -3.6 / 11.6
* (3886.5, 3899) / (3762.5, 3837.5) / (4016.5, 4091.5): 1.8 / 12.6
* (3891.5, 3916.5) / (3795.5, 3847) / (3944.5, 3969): -2.2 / 11.6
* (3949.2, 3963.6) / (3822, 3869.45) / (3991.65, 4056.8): 1.4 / 13.7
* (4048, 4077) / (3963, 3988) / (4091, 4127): -4.4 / 12.5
